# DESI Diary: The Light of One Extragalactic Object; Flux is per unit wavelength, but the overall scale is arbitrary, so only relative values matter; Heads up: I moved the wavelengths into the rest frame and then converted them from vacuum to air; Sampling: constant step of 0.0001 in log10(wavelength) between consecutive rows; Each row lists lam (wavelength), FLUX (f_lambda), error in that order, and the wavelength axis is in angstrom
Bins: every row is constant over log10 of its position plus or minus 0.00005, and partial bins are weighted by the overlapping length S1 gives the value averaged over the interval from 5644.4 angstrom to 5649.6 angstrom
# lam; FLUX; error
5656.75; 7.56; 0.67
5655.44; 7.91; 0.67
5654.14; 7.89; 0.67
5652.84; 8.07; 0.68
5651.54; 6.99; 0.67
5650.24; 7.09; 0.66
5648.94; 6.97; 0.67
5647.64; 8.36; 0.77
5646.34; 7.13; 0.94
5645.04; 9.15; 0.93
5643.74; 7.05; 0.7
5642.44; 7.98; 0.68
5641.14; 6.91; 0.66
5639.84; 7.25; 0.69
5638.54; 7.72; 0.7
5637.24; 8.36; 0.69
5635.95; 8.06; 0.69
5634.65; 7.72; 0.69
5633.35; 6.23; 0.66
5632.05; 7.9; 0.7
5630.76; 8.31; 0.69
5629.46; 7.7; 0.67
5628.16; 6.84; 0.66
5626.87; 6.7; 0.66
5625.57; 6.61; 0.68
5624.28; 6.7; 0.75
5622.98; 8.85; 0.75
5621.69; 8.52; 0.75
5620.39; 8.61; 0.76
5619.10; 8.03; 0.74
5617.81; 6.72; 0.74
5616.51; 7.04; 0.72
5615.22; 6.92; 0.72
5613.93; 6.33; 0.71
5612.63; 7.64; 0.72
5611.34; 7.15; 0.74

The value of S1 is 7.9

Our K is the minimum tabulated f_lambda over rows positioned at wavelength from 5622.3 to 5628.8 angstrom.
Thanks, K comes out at 6.61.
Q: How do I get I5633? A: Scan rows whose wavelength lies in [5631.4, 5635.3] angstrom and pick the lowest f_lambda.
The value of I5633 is 6.23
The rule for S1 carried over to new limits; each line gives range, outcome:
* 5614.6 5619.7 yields 7.17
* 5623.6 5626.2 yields 6.68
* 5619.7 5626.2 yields 7.87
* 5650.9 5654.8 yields 7.66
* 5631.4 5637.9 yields 7.66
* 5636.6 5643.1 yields 7.63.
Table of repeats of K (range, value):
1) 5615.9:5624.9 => 6.7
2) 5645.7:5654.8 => 6.97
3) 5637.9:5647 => 6.91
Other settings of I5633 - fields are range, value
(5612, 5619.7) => 6.33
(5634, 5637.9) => 7.72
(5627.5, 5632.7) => 6.84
